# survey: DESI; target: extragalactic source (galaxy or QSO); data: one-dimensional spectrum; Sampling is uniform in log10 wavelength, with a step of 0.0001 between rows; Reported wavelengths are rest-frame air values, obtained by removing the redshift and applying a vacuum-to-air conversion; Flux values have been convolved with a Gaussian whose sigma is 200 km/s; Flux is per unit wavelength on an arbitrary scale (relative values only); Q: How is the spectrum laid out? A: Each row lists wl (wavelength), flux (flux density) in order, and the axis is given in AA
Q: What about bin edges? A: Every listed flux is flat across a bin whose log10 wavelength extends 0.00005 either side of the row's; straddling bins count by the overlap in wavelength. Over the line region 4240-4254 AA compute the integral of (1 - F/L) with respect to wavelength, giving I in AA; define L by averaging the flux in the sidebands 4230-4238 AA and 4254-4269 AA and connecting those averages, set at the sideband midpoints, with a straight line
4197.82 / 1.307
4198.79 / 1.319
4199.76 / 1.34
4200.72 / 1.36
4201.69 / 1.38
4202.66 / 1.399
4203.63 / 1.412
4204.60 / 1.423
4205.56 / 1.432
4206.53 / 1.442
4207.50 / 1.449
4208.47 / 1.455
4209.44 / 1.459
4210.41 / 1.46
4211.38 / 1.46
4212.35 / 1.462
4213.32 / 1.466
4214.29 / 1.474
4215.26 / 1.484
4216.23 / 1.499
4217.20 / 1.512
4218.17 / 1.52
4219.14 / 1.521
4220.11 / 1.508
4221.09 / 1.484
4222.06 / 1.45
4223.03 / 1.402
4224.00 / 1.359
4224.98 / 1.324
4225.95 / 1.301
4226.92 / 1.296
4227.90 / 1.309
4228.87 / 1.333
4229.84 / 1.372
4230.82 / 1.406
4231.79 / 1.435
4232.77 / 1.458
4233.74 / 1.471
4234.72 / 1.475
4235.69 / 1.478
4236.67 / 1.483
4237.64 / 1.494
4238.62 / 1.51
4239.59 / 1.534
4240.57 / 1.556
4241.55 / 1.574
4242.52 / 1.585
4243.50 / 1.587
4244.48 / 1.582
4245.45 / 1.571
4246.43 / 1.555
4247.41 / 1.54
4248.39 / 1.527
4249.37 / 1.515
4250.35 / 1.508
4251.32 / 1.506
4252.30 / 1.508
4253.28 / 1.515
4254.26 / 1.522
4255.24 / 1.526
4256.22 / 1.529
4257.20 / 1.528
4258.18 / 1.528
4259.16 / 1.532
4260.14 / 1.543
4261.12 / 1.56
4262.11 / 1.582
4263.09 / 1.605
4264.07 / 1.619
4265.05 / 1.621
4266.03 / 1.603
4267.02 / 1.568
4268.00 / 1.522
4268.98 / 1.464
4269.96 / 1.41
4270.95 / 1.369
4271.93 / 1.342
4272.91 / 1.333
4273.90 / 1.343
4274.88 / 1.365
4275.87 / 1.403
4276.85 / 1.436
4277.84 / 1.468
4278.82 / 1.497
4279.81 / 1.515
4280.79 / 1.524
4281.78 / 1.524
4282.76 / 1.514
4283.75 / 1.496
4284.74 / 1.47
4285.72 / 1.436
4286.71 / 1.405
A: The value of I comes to -0.4 AA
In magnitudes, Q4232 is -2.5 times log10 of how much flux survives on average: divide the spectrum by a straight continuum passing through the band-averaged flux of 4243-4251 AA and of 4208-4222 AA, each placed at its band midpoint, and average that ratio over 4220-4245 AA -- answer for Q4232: 0.05 mag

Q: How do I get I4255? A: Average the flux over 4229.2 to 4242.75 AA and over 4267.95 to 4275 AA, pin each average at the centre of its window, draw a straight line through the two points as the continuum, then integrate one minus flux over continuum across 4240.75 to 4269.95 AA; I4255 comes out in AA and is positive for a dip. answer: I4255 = -2.4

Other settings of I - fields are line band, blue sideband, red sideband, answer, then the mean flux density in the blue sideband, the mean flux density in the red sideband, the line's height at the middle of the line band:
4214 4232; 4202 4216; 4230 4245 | 0.69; 1.45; 1.51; 1.48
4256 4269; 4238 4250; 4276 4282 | -0.38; 1.55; 1.49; 1.52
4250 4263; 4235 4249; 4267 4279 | -0.44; 1.54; 1.42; 1.48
